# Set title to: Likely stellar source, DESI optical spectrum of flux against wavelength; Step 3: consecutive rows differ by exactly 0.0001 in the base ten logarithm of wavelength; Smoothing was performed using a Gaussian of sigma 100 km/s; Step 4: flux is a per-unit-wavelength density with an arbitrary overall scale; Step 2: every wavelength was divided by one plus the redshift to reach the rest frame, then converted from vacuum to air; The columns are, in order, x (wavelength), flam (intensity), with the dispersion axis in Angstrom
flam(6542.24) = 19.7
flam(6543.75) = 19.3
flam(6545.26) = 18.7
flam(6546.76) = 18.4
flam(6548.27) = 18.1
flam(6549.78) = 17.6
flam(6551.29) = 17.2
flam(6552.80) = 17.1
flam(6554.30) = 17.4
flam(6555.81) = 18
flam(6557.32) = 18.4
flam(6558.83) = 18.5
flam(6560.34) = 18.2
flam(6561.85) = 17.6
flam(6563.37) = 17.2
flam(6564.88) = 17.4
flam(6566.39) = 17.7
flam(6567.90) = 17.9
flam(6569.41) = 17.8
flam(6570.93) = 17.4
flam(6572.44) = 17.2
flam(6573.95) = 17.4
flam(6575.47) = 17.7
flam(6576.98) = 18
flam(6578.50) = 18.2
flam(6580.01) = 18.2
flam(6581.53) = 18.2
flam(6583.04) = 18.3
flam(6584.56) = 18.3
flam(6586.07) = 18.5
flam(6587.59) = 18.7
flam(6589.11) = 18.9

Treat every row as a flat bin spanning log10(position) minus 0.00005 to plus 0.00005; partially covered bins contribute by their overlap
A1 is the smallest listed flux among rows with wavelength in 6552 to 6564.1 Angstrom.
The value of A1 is 17.1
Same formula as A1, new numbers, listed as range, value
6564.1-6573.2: 17.2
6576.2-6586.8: 18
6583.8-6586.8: 18.3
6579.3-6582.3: 18.2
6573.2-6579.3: 17.4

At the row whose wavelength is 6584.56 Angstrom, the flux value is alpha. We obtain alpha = 18.3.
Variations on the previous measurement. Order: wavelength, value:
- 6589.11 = 18.9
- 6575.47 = 17.7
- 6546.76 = 18.4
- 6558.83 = 18.5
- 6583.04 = 18.3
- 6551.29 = 17.2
